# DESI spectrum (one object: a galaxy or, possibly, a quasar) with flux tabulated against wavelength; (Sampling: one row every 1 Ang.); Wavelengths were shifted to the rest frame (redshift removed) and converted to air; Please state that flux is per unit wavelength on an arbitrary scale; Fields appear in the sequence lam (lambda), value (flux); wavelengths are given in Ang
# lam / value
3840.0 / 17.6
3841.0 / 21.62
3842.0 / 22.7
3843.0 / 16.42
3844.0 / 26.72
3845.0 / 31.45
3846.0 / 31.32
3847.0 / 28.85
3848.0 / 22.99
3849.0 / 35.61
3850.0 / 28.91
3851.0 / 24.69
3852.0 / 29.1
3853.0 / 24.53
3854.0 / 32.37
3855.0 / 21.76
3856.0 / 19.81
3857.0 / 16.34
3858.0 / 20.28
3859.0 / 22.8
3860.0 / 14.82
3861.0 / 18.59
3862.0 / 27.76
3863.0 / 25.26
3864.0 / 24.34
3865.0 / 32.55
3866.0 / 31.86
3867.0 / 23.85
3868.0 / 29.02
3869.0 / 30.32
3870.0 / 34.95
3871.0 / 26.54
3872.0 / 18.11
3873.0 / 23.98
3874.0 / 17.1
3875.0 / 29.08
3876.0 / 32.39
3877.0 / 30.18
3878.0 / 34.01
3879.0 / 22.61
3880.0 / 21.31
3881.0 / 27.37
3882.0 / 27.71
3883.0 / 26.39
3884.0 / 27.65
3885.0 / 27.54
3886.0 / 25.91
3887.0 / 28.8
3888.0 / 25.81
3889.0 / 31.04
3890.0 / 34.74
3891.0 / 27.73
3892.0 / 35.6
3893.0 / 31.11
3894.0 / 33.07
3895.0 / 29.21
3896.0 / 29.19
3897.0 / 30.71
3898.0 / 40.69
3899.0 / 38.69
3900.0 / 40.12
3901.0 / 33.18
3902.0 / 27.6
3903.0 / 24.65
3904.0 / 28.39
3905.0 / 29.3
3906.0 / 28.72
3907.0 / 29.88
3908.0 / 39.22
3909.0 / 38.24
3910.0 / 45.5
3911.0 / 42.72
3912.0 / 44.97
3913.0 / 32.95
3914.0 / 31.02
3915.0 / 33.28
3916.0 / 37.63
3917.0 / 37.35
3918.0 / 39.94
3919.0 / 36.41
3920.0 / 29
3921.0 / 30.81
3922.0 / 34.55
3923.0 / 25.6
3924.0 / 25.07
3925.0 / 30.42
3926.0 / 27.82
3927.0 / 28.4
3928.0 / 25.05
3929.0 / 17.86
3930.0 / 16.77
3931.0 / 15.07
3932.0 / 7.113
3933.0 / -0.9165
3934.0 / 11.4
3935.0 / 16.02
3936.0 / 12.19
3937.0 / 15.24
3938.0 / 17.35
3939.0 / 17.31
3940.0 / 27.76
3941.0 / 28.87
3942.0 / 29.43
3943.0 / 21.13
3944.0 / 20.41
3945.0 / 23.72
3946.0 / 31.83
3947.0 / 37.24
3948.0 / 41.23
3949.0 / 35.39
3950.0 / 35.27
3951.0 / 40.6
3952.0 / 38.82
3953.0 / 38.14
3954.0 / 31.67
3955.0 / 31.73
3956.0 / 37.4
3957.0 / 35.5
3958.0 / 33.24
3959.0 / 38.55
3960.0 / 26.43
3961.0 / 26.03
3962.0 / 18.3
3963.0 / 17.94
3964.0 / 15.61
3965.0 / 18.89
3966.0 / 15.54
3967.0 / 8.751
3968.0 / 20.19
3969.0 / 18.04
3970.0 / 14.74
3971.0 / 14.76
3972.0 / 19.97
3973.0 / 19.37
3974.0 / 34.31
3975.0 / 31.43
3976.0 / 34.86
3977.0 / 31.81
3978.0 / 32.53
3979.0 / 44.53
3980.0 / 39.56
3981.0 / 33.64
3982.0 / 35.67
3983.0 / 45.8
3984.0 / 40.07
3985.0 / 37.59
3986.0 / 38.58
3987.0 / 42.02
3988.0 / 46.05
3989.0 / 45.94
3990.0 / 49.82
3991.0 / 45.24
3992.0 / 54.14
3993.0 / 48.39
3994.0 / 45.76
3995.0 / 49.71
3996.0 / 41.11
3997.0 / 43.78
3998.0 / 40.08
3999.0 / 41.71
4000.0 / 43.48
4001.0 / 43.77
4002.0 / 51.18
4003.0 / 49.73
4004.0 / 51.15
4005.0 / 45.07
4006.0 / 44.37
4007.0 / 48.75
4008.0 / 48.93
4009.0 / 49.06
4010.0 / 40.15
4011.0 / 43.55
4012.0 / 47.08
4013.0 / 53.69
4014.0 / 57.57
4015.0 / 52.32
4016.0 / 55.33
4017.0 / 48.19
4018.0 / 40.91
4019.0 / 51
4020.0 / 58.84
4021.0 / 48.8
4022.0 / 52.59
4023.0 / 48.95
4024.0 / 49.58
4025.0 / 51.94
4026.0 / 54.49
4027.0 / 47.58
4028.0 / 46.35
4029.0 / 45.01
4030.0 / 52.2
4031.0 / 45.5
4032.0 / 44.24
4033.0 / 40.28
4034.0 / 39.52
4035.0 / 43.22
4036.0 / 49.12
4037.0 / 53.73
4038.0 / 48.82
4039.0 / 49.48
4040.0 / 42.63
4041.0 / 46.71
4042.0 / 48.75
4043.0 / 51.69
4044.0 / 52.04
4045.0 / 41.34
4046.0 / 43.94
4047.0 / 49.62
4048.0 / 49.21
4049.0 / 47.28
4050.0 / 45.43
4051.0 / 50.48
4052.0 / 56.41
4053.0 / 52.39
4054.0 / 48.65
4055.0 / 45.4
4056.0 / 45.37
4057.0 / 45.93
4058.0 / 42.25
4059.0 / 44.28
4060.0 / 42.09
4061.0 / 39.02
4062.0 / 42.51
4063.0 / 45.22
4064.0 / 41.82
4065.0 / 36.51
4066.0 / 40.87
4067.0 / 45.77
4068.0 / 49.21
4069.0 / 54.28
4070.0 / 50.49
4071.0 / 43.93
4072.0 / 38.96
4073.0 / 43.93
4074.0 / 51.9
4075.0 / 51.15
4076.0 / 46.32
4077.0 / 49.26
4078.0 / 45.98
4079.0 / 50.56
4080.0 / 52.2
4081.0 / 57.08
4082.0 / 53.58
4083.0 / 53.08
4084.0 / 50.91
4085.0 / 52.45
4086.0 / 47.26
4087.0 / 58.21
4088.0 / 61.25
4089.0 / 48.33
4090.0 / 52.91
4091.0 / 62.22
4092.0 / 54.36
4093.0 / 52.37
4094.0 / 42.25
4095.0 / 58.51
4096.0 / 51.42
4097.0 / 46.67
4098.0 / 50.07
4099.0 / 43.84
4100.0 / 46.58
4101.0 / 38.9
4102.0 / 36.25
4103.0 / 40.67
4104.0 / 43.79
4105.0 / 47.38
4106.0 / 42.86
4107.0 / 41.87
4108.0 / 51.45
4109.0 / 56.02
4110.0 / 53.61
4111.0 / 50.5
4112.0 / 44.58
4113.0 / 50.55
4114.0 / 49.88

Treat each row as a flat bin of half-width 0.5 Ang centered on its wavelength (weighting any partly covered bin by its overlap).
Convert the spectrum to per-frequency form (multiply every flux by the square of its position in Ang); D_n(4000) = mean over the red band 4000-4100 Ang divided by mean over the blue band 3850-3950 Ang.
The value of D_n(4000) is 1.89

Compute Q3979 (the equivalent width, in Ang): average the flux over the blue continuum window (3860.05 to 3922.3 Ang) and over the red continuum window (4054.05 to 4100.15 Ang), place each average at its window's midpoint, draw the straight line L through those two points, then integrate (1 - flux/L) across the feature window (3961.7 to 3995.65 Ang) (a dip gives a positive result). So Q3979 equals 5.7 Ang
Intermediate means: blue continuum 30.6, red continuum 48.5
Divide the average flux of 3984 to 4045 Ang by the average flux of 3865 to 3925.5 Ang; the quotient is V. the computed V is 1.53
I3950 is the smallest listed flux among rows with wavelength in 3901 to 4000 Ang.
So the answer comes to -0.9165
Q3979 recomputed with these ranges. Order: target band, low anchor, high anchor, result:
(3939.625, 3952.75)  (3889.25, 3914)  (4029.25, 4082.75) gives 2.1 Ang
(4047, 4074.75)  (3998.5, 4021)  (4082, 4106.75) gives 1.7 Ang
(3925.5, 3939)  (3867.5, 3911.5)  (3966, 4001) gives 6.9 Ang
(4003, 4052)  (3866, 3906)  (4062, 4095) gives -4.8 Ang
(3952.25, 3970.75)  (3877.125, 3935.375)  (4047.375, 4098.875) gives 5.6 Ang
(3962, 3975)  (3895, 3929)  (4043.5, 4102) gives 6.7 Ang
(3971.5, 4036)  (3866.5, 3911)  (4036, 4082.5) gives -4.2 Ang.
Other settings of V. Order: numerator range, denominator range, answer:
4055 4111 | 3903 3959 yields 1.65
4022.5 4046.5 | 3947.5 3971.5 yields 1.74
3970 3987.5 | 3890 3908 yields 1.04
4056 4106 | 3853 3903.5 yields 1.72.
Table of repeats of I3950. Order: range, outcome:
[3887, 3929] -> 17.86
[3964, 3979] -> 8.751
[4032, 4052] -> 39.52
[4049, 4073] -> 36.51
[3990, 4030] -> 40.08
